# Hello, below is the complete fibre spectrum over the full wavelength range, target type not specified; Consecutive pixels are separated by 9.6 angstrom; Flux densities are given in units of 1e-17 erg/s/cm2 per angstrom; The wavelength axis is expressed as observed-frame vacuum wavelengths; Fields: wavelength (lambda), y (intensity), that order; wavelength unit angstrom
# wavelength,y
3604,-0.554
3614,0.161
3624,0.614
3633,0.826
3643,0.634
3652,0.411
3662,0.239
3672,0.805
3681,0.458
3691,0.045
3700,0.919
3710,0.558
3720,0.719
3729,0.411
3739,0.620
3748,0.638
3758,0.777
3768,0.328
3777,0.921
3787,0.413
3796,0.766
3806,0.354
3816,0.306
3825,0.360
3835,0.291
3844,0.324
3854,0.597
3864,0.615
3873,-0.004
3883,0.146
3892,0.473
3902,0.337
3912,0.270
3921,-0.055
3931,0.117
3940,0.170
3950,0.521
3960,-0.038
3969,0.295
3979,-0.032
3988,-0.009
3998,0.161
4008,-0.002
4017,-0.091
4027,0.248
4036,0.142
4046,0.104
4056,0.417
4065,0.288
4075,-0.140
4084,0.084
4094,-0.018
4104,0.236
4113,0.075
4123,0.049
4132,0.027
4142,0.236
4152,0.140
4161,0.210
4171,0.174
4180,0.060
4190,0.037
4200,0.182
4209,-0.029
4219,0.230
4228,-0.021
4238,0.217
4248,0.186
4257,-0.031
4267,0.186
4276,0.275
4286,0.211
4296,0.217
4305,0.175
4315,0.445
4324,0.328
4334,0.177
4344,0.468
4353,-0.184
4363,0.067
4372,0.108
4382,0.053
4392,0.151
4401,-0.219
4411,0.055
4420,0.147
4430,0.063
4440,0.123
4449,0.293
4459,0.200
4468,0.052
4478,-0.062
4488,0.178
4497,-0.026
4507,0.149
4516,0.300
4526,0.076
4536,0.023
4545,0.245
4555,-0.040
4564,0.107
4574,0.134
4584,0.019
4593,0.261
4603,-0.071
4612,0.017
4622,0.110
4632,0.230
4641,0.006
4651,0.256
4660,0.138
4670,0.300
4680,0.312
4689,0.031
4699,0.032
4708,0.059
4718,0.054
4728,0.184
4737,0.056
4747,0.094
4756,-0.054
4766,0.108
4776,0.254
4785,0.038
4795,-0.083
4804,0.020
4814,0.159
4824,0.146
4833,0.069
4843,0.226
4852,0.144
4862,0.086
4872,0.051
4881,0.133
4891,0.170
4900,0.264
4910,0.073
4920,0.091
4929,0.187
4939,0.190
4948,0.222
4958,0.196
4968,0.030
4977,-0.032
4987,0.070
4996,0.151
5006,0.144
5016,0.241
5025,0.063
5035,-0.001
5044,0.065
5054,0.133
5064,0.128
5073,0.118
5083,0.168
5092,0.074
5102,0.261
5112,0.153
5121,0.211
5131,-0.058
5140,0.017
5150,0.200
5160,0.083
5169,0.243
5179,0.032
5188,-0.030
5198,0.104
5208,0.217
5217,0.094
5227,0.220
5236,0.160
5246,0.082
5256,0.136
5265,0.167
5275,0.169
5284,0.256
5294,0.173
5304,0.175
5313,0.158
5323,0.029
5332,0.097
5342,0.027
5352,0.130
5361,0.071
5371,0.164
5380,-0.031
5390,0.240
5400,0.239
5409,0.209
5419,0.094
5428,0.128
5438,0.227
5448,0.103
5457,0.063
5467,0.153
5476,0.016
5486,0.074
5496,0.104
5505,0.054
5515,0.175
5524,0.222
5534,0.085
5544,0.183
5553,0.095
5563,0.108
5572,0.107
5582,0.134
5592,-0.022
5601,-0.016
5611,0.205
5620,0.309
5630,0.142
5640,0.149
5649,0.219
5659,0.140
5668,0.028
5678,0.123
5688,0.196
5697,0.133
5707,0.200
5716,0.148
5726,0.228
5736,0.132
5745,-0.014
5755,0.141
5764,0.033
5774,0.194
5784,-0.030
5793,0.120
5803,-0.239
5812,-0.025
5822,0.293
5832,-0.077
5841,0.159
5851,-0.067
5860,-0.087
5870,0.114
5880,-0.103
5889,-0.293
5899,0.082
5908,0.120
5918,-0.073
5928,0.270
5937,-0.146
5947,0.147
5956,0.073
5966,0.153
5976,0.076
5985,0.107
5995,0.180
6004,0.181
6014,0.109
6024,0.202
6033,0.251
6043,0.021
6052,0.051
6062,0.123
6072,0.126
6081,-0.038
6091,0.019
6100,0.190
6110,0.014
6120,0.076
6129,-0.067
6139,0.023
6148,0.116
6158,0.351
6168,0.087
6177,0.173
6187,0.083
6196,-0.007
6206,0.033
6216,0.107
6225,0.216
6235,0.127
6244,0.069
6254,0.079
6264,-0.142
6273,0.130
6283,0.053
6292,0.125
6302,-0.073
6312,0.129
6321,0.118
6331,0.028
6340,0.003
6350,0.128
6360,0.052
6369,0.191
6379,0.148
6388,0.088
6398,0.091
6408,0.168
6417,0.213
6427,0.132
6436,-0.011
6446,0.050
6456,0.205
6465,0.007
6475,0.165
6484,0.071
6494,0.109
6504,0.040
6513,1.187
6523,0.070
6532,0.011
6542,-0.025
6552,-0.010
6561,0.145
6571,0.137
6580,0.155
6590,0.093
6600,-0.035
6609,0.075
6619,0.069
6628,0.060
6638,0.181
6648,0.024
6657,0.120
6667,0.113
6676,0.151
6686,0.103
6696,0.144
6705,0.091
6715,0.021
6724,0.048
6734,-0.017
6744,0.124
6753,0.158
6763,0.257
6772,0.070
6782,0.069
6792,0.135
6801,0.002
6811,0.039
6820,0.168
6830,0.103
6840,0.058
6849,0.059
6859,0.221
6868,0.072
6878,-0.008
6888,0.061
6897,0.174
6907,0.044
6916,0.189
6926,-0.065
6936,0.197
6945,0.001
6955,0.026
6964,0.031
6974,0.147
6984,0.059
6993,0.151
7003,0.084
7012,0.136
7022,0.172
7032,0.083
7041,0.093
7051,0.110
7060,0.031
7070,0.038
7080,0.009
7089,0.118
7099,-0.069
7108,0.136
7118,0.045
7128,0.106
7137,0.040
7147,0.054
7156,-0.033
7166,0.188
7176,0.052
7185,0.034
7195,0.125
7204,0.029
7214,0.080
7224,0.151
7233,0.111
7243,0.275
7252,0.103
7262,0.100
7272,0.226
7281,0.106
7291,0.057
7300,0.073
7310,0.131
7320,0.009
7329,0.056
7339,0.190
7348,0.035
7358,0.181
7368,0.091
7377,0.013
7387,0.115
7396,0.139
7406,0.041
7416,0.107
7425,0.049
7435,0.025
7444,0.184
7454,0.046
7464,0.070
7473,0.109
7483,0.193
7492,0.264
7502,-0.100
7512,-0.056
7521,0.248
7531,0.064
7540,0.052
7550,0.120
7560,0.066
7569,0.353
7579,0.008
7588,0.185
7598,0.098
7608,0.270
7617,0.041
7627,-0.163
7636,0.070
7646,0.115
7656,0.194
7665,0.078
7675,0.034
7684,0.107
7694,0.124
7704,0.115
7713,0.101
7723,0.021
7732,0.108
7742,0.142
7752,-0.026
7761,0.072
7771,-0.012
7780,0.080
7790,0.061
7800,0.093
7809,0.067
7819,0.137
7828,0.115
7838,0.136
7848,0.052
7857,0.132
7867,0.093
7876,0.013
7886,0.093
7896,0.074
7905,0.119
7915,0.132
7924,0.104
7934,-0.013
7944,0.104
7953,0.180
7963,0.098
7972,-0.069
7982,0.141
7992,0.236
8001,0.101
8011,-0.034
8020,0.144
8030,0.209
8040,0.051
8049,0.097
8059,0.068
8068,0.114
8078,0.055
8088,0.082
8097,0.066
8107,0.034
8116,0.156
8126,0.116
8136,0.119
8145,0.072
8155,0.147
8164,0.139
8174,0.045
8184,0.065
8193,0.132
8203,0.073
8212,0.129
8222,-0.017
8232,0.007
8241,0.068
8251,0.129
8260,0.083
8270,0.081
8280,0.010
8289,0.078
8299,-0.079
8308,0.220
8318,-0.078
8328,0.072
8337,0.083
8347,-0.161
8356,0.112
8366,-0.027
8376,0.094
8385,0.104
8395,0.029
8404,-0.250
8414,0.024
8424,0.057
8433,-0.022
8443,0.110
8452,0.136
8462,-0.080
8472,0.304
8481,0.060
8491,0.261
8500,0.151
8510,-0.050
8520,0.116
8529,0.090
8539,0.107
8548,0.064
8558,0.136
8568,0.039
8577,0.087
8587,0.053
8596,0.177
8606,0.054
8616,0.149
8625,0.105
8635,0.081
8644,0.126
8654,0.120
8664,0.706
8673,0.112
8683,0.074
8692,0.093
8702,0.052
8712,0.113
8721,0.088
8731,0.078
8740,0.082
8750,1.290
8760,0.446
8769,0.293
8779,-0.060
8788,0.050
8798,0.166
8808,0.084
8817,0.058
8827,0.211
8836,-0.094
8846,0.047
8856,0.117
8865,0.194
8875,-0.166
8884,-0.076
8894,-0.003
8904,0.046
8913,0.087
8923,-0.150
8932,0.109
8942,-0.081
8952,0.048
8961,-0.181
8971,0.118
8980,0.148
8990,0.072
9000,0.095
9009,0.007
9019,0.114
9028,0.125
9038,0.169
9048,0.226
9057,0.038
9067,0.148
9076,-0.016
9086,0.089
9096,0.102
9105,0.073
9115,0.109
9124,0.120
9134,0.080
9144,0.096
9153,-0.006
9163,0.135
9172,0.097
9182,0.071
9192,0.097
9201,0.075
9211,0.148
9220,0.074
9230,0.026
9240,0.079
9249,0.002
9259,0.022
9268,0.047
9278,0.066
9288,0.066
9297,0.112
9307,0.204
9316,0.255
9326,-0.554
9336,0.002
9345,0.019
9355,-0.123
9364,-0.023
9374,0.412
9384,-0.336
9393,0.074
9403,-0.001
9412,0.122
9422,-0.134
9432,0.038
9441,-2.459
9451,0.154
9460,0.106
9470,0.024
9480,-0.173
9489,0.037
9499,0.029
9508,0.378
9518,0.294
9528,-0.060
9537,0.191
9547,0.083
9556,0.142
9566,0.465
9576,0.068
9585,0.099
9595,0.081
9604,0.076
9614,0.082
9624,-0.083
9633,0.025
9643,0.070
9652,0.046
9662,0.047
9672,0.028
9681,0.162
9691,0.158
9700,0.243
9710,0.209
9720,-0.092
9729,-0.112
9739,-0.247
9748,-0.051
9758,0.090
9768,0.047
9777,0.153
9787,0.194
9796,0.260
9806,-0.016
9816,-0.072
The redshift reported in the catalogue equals 0.747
